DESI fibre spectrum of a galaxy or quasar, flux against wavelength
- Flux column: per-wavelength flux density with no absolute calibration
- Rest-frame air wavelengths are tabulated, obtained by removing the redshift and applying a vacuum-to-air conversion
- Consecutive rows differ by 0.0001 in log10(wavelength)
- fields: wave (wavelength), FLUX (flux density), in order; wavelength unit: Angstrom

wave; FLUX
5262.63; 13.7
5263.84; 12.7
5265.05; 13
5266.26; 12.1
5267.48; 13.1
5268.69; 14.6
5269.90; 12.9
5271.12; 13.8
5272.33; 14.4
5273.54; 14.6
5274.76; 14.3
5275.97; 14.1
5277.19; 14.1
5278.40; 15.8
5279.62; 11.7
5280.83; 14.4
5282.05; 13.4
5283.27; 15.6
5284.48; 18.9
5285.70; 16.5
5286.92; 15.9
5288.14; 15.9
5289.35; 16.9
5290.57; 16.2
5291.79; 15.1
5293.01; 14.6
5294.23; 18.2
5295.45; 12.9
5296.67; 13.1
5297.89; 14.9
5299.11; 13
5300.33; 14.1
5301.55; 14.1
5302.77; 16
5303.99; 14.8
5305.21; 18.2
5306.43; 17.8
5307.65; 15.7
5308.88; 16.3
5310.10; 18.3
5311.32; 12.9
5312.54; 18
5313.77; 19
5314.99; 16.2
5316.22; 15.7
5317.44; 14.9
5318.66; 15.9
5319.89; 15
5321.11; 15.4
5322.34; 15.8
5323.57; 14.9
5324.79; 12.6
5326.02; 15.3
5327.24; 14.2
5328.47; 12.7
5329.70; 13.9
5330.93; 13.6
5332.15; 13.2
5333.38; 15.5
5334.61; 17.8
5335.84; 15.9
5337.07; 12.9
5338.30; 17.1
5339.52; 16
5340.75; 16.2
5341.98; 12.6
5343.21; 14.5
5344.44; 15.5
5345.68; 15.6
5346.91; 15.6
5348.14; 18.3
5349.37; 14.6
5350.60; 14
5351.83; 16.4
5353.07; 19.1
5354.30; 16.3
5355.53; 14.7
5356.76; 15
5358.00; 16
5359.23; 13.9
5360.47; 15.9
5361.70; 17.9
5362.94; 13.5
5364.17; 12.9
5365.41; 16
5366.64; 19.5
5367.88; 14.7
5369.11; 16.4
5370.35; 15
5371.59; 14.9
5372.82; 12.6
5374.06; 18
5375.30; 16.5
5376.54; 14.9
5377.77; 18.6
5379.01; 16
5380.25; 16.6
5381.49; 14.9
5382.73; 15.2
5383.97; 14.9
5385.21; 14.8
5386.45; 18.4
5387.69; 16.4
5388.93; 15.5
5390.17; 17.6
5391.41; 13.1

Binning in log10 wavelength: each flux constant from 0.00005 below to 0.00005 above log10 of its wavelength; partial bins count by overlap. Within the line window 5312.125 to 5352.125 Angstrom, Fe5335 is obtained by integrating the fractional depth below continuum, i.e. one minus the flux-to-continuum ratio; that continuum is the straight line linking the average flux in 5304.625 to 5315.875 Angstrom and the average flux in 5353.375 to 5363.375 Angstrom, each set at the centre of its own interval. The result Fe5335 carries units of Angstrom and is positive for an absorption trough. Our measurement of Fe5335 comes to 2.5 Angstrom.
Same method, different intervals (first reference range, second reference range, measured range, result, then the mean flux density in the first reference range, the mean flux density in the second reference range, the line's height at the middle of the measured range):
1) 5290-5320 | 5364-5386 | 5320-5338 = 1.24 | 15.6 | 15.8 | 15.7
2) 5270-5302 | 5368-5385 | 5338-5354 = -0.41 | 14.8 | 15.7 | 15.4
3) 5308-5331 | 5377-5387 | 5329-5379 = 0.77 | 15.3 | 16.1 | 15.8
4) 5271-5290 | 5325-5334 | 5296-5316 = -1.76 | 15.1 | 14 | 14.5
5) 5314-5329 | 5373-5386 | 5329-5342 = 0.14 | 15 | 15.9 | 15.2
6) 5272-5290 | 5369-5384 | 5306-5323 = -0.95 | 15.1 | 15.7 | 15.3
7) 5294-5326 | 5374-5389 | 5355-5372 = 0.57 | 15.5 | 16.2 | 16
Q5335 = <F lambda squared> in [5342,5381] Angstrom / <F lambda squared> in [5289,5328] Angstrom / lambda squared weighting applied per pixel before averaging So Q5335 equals 1.0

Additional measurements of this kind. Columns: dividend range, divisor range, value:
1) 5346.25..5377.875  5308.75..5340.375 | 1.04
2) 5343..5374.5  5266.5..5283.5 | 1.16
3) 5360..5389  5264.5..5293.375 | 1.12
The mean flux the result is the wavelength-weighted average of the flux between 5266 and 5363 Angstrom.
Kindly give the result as 15.2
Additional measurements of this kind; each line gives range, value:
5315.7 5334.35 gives 14.6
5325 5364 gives 15.2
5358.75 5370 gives 15.6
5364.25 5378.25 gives 16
